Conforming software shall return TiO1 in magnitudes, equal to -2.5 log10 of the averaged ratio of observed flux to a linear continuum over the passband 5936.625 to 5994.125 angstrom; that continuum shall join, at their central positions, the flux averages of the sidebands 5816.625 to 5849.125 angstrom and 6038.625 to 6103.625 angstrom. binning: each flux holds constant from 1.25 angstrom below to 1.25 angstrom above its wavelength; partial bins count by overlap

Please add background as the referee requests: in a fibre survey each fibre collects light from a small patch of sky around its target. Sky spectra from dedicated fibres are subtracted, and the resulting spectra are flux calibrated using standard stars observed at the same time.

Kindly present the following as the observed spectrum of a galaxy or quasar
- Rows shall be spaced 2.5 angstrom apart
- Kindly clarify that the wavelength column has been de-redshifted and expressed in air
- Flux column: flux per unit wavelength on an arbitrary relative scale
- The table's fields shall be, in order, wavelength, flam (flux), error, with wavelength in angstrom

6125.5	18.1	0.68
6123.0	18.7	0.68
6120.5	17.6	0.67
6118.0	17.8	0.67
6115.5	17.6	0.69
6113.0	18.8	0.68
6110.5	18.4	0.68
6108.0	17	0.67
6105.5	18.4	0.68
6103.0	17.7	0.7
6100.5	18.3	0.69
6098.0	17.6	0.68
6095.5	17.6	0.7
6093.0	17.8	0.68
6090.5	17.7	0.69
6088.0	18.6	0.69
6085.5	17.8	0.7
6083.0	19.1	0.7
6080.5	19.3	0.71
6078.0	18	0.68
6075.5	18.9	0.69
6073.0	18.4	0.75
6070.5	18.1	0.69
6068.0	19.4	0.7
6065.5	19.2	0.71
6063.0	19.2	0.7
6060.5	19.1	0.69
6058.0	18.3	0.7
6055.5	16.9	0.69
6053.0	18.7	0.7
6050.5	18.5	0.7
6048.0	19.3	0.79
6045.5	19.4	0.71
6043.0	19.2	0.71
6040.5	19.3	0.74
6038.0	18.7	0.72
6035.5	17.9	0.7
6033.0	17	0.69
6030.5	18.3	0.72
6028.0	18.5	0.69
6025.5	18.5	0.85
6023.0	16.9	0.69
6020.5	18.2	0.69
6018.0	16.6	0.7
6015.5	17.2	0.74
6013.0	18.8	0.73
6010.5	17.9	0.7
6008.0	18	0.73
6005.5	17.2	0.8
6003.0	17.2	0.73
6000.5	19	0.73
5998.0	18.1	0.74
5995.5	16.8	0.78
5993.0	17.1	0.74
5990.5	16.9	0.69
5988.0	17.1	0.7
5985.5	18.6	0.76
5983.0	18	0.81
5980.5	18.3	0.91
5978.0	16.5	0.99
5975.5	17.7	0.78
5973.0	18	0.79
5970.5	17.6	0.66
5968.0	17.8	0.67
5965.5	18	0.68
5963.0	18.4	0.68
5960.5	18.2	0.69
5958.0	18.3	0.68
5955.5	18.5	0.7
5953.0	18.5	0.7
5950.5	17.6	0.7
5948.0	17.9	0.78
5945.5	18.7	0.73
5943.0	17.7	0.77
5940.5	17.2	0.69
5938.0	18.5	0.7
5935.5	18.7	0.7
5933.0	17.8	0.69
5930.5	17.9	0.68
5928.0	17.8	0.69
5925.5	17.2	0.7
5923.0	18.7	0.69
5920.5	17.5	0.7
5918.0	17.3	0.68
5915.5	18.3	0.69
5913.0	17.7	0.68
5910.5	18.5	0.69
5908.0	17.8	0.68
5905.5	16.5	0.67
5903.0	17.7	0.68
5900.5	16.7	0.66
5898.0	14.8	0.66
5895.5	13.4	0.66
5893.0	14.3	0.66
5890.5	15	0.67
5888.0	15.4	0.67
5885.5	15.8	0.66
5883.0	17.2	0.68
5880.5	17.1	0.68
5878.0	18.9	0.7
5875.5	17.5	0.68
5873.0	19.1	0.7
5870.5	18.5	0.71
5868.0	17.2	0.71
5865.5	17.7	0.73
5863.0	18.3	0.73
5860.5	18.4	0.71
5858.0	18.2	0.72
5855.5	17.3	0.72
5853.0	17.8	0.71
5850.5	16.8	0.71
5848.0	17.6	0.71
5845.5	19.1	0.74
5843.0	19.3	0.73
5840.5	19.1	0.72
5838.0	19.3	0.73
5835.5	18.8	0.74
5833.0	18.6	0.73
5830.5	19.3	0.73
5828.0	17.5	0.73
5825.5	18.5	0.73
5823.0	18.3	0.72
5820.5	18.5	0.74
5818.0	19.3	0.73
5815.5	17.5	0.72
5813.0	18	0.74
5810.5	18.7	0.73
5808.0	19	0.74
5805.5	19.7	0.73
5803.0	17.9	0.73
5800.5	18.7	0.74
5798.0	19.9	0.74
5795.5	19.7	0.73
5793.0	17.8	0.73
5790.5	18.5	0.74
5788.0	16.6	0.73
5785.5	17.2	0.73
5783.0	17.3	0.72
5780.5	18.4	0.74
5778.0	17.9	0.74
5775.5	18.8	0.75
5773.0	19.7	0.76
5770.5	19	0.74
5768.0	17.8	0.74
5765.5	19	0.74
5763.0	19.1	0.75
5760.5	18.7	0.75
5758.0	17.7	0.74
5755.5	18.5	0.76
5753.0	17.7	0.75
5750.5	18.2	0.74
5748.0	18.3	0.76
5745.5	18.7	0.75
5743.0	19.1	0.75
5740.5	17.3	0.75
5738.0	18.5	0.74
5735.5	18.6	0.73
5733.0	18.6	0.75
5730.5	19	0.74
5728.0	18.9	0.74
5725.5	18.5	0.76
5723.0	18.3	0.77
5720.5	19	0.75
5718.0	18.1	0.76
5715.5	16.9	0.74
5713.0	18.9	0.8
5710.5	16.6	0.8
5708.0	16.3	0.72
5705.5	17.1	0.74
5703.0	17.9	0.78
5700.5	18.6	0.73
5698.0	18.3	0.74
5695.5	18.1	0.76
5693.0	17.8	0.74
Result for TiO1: 0.04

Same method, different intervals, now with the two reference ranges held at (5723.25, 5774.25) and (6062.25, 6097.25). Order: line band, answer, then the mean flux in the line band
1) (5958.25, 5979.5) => 0.042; 17.8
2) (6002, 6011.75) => 0.055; 17.6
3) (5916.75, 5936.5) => 0.039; 17.9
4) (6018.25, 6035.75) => 0.040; 17.8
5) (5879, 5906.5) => 0.170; 15.8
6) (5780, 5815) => 0.010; 18.4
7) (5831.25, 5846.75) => -0.030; 19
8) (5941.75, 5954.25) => 0.025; 18.1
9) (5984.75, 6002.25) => 0.053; 17.6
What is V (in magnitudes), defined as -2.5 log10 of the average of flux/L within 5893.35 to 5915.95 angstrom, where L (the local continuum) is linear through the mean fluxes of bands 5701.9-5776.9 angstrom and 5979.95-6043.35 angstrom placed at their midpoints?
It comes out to 0.09 mag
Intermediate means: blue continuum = 18.3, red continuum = 17.9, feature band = 16.7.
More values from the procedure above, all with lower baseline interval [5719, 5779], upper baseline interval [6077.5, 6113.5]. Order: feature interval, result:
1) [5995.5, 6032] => 0.02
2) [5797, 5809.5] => -0.03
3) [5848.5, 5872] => 0.04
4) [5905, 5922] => 0.04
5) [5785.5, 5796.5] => 0.03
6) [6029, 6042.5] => -0.01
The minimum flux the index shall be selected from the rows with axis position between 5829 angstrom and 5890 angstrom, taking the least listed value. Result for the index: 15.4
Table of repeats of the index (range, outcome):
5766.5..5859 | 16.6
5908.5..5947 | 17.2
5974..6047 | 16.5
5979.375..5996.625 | 16.8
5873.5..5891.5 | 15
